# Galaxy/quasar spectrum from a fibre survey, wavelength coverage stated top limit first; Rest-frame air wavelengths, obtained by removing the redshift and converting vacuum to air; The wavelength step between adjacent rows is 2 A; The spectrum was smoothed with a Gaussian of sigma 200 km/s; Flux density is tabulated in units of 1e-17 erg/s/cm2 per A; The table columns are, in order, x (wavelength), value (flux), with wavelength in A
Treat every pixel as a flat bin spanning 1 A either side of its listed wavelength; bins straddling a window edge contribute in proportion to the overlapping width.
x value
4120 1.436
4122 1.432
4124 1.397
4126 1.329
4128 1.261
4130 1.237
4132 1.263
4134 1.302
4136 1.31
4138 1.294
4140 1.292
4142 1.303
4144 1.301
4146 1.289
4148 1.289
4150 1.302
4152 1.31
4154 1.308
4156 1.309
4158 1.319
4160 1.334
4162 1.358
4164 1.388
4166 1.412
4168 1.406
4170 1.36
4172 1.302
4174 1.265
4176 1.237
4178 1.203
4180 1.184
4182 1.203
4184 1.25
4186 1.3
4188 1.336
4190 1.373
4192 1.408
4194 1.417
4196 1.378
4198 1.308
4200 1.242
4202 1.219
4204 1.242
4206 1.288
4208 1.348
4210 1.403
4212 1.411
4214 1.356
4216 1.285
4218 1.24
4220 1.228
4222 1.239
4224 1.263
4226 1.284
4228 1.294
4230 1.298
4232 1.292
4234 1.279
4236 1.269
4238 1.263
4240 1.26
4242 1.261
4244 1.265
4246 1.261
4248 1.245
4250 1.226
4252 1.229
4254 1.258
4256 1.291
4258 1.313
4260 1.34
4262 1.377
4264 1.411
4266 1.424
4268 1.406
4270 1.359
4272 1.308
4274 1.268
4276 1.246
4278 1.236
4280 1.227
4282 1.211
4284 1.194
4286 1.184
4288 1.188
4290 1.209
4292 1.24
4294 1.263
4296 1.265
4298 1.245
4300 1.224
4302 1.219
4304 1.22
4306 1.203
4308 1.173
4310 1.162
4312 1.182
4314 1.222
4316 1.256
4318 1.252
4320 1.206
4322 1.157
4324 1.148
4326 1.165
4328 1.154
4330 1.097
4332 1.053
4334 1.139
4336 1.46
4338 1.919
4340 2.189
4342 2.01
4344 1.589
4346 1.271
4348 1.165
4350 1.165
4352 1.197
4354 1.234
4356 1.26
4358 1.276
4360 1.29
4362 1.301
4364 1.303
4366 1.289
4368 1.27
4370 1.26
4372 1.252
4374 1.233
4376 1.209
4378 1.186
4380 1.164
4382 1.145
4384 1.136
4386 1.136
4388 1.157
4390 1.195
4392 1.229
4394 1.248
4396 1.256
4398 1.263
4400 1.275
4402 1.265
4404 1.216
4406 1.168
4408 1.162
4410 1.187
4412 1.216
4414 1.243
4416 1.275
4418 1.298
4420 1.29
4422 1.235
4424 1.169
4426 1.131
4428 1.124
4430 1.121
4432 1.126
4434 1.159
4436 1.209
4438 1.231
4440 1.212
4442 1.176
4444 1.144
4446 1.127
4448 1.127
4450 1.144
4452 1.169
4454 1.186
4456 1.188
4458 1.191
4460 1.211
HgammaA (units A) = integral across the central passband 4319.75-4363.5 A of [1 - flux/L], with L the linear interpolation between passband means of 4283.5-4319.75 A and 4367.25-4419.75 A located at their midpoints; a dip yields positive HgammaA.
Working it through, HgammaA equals -4.4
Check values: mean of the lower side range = 1.22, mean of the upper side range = 1.22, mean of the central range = 1.34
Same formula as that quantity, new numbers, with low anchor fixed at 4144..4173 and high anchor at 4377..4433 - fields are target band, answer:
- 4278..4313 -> 1.3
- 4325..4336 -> 0.8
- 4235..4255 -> 0.5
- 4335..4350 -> -4.7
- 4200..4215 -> -0.1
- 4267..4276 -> -0.4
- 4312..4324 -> 0.4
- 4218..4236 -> 0.4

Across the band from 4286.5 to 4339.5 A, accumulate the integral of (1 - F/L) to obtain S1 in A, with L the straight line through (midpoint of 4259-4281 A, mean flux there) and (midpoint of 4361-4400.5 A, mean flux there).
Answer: 1.9 A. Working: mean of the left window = 1.33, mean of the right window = 1.22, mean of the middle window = 1.24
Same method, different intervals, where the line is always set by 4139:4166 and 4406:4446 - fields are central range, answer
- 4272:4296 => 0.6 A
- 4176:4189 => 0.6 A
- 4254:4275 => -1.3 A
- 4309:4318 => 0.2 A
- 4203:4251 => 0.1 A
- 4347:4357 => 0.2 A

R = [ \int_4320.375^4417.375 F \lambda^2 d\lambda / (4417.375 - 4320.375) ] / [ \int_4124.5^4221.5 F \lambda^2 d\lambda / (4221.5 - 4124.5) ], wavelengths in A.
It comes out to 1.07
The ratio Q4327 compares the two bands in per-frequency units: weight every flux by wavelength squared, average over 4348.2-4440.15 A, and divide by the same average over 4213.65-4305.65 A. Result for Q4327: 1.02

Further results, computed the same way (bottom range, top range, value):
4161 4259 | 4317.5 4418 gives 1.06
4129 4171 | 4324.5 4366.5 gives 1.13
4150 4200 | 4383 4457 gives 1.02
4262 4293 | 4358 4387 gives 1.00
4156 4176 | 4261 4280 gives 1.04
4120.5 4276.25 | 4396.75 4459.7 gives 1.02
